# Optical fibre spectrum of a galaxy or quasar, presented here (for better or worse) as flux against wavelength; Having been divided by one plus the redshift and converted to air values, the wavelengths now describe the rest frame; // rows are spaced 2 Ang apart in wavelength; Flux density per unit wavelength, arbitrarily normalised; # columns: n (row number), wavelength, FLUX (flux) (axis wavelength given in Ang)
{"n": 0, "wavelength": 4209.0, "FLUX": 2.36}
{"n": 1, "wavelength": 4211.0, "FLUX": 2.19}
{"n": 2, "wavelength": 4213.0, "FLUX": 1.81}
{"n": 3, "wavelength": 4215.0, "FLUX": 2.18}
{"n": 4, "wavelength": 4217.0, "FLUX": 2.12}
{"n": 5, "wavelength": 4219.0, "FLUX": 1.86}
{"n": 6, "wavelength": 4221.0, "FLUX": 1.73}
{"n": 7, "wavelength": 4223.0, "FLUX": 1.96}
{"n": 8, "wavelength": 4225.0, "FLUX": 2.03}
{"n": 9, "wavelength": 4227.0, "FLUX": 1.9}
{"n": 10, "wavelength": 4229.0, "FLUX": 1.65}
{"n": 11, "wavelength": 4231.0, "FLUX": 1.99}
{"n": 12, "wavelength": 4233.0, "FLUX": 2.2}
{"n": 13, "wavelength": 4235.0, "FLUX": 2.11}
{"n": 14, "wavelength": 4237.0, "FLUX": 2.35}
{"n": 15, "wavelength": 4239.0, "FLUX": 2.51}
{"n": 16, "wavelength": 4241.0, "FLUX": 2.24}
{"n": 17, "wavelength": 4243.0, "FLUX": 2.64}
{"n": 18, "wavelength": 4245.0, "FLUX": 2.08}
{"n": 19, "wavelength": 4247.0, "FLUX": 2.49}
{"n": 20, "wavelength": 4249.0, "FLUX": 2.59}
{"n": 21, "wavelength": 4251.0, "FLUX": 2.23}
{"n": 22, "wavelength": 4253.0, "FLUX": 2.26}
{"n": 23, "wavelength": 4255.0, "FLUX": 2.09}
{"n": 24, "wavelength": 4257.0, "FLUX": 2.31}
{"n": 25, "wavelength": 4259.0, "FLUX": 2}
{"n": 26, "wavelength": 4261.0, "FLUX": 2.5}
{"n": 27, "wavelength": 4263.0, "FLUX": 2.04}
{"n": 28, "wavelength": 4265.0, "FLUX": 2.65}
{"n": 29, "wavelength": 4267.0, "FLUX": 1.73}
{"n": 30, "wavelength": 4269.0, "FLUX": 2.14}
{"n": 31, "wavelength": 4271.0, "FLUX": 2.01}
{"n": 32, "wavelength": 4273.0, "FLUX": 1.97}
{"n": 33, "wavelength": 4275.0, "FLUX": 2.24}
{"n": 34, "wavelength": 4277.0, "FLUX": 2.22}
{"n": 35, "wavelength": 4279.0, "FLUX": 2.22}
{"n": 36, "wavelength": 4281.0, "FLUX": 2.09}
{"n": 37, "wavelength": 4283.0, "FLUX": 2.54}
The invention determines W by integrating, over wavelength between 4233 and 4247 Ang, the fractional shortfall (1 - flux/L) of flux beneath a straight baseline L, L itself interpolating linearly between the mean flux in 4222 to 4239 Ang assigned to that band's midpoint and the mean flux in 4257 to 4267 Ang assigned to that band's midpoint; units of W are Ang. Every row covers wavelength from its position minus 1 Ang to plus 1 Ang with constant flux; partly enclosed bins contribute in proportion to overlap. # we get -1.4 Ang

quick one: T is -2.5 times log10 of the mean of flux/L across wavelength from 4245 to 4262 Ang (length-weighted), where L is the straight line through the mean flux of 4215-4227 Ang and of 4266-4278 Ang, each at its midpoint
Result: -0.14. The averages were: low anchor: 1.96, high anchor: 2.05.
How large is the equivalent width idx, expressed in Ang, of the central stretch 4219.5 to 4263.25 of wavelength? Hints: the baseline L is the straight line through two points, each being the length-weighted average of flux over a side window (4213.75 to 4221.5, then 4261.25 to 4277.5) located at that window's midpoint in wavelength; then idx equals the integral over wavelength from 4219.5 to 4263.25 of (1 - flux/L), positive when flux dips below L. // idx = -2.5 Ang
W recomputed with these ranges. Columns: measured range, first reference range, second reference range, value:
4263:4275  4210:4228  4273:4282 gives 0.2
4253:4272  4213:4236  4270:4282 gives -0.8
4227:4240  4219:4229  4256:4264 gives -1.0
